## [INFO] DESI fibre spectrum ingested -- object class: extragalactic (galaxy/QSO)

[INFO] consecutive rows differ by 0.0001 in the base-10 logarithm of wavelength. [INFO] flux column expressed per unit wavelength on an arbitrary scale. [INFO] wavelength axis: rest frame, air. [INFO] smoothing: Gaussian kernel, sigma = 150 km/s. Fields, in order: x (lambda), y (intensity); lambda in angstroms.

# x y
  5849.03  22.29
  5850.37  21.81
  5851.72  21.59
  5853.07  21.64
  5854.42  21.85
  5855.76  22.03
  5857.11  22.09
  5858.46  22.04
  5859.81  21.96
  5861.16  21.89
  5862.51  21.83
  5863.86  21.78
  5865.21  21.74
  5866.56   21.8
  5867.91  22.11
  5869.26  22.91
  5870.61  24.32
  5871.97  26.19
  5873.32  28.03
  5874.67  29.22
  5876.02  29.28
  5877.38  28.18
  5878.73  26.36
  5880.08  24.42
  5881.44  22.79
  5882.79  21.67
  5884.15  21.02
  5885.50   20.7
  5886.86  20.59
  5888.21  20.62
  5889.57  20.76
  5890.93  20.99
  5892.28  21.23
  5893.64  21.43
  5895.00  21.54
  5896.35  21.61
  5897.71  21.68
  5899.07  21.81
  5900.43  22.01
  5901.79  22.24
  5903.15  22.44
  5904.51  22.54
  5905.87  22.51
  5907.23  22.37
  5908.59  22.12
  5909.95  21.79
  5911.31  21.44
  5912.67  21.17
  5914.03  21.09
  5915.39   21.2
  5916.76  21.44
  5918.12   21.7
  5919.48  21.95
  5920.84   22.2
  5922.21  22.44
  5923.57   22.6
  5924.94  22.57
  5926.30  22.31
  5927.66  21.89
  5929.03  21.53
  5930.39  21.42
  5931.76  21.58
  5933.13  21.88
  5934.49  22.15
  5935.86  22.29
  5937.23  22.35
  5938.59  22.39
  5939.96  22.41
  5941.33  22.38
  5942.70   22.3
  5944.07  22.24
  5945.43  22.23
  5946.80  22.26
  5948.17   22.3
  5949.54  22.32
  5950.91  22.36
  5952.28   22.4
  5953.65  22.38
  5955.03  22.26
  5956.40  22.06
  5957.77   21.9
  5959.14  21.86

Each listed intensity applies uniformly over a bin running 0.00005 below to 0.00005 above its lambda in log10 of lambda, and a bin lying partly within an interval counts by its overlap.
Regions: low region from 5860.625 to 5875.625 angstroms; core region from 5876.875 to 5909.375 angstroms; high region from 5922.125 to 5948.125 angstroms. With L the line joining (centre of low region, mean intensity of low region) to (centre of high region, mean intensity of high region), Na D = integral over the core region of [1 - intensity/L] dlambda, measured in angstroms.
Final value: 1.5 angstroms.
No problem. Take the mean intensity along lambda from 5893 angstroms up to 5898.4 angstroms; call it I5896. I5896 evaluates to 21.6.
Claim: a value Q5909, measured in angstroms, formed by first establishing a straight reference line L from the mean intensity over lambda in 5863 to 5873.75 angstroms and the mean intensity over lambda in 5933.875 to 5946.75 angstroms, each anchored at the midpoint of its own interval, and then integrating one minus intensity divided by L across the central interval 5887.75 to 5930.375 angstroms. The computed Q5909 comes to 1.9 angstroms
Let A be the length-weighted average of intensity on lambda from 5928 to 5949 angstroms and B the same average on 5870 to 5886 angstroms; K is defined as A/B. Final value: 0.88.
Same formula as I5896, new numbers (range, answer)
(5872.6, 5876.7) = 28.8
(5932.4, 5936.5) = 22.1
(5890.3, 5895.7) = 21.3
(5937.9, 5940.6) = 22.4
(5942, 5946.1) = 22.3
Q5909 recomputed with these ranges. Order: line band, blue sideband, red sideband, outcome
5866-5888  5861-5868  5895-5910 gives -2.4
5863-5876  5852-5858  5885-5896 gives -1.8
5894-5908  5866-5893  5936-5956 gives 0.7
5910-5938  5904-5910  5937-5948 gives 0.6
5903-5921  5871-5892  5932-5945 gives 1.0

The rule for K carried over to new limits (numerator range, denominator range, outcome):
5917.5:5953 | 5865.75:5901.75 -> 0.96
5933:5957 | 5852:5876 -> 0.96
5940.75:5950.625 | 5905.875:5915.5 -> 1.03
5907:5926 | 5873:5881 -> 0.80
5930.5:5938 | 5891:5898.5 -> 1.02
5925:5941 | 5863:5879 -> 0.88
